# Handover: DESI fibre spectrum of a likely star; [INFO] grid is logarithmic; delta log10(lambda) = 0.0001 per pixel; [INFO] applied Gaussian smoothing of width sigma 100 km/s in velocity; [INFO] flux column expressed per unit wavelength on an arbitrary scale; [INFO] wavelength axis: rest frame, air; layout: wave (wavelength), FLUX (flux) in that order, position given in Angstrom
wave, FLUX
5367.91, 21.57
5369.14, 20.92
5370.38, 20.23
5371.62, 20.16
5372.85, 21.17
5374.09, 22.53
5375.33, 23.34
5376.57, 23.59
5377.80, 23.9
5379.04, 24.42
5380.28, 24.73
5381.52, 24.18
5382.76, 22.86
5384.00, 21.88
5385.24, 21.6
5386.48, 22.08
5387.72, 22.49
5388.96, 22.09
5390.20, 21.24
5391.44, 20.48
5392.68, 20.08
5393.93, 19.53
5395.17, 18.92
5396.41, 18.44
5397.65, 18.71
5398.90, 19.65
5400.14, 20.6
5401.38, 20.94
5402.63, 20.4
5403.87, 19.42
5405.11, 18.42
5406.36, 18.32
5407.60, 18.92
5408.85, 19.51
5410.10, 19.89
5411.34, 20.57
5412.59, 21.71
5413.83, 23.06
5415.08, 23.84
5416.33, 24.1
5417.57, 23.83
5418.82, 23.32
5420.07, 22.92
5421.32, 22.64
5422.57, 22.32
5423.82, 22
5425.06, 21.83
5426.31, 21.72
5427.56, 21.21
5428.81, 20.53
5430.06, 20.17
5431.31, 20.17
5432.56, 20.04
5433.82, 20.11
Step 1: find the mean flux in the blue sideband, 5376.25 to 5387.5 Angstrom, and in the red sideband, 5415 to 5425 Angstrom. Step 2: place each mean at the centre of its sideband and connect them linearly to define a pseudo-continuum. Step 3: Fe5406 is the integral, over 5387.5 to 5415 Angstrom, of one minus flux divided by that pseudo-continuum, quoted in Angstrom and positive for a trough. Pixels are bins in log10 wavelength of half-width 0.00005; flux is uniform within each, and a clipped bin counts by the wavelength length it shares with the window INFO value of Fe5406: 3.5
